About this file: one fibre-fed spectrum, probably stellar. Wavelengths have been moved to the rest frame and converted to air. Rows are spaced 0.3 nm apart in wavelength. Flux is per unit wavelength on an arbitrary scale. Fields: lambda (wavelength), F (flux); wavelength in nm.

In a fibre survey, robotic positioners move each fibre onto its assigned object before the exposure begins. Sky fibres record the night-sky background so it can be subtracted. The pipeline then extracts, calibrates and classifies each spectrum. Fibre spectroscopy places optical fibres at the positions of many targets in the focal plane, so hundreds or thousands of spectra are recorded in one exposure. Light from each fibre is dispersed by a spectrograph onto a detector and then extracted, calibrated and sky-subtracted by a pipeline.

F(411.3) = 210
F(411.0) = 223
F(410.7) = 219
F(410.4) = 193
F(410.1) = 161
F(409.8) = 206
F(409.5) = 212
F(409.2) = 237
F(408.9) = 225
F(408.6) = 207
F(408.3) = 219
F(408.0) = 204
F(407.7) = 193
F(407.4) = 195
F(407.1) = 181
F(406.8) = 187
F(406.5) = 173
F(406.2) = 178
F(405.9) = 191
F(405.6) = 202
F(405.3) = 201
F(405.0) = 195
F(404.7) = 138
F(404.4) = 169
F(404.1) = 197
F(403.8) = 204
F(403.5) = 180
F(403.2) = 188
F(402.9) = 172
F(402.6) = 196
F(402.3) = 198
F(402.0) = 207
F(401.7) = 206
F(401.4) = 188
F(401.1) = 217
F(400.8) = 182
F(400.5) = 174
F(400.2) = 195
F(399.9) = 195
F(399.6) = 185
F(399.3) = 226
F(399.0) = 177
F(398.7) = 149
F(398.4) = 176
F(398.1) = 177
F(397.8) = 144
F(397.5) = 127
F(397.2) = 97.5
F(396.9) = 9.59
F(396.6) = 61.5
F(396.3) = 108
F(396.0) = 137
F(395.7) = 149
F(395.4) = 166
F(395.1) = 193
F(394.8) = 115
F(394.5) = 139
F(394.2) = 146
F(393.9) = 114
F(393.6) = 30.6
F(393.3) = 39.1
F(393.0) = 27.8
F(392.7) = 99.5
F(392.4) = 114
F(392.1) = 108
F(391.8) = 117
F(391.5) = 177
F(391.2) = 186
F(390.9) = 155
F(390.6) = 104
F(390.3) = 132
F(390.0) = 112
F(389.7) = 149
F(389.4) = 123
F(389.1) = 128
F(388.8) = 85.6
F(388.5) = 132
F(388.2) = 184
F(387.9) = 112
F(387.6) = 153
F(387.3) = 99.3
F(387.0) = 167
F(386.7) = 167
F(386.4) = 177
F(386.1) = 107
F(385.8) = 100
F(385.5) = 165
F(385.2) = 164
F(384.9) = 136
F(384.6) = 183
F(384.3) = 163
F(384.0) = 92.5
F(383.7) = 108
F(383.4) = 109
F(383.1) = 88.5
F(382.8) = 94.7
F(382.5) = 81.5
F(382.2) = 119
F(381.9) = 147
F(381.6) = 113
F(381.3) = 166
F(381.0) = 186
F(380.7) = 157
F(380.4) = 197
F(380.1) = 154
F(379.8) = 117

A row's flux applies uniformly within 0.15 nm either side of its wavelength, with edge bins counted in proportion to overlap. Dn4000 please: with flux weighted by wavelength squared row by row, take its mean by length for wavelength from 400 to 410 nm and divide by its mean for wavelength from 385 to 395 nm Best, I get 1.67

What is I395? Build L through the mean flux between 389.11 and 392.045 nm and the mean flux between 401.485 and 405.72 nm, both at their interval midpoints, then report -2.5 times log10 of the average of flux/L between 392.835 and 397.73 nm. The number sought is 0.44 mag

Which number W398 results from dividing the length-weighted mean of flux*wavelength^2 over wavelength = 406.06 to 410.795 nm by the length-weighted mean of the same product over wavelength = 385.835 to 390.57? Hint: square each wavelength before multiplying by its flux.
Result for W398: 1.65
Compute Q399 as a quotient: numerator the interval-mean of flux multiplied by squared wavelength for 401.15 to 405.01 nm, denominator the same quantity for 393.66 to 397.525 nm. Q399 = 1.66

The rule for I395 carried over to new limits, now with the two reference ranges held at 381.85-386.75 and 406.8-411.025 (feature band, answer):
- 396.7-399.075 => 0.304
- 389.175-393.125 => 0.198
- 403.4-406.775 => 0.045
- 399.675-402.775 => -0.086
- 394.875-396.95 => 0.310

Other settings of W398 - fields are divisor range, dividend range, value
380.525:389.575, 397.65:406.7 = 1.52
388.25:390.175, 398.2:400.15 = 1.56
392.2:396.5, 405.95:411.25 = 1.92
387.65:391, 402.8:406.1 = 1.55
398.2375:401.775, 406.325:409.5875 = 1.12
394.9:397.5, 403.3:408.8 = 1.72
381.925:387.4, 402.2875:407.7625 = 1.59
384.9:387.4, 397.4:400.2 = 1.30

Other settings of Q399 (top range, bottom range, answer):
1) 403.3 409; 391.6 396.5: 1.80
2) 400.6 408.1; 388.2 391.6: 1.49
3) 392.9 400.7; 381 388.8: 1.07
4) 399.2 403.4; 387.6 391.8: 1.51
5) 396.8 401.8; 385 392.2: 1.28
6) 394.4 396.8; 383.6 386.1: 1.00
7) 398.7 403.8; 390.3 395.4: 1.69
